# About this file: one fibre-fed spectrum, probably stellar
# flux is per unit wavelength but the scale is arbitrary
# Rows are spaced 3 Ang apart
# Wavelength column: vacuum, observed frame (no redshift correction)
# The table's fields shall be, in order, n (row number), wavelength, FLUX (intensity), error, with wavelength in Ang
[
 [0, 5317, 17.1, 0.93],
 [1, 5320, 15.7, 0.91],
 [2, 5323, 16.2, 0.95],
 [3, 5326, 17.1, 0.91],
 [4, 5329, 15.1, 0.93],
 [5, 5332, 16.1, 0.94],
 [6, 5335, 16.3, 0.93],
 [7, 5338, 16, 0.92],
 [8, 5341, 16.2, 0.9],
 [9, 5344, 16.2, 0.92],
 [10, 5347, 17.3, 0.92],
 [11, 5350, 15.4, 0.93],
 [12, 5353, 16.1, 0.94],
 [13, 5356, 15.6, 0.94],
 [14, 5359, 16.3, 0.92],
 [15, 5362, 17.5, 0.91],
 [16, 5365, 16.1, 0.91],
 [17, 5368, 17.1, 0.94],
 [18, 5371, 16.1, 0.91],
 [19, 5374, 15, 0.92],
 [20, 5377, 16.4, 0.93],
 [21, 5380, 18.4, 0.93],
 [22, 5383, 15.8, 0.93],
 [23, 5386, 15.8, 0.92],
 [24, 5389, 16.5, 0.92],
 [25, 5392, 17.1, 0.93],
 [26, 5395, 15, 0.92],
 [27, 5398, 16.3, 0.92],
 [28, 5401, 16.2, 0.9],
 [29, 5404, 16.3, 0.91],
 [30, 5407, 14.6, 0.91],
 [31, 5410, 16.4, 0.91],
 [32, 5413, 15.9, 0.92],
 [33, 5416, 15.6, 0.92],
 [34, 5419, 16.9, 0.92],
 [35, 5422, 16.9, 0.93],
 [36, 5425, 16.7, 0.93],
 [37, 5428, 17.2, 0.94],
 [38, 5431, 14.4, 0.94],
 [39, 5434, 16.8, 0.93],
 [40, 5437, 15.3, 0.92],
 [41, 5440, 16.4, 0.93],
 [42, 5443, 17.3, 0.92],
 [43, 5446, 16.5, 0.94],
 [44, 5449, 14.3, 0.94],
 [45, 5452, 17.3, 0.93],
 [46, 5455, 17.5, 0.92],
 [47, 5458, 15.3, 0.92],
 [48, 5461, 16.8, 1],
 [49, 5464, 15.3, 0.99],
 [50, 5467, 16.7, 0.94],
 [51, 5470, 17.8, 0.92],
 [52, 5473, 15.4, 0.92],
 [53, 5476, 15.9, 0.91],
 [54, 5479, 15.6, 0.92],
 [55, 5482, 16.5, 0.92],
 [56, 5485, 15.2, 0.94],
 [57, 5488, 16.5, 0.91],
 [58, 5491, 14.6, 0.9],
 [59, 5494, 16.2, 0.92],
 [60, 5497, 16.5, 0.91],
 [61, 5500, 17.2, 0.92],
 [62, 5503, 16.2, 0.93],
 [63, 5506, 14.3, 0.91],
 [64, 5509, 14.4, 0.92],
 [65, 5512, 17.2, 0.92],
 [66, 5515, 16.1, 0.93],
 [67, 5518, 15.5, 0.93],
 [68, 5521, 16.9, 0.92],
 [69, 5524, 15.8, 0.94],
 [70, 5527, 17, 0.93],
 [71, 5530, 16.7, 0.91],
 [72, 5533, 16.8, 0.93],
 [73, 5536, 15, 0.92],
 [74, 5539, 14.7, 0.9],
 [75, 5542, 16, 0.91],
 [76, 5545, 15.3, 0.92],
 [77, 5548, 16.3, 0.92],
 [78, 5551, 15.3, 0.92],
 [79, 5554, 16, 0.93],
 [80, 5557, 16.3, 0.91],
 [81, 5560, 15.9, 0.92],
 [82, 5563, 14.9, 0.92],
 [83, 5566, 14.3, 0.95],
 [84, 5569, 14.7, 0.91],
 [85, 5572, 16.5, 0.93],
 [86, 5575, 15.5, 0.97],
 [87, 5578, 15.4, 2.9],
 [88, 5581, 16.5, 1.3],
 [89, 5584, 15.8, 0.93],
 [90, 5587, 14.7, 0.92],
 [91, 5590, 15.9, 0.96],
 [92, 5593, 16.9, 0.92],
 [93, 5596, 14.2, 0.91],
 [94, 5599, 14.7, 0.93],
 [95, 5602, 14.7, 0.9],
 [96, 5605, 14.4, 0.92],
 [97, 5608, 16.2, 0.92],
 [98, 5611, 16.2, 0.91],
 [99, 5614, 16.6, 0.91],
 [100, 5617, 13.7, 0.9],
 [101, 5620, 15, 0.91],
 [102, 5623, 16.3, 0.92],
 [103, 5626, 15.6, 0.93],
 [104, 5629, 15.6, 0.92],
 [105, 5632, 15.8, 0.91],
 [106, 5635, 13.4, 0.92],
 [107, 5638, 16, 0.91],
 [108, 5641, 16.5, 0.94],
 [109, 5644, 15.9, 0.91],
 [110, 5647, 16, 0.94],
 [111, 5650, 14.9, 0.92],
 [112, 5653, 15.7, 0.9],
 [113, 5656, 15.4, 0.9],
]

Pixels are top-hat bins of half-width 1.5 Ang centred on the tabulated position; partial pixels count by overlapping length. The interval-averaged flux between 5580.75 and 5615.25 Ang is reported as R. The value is 15.5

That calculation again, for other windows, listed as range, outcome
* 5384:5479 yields 16.2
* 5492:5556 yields 16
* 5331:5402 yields 16.3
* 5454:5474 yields 16.4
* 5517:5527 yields 16.2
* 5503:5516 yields 15.6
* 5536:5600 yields 15.5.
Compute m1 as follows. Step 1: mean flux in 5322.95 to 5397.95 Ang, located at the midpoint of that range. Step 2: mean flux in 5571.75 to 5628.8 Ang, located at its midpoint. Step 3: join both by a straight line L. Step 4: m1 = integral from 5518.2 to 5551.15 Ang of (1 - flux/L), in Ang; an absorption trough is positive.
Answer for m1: -0.6 Ang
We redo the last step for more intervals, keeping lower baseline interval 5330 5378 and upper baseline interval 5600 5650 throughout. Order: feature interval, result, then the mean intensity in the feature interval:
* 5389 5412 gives 0.1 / 16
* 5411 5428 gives -0.5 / 16.5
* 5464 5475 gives -0.4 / 16.4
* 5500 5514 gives 0.1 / 15.7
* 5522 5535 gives -0.7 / 16.5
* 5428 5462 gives -0.5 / 16.2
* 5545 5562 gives -0.2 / 15.9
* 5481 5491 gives 0.0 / 15.8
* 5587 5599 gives 0.1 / 15.4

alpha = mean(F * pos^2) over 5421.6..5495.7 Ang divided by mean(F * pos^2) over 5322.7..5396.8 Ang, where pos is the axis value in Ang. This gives 1.03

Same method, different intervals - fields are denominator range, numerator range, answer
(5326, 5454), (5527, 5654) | 1.03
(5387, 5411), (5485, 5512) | 1.02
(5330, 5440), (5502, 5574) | 1.03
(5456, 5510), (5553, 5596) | 1.01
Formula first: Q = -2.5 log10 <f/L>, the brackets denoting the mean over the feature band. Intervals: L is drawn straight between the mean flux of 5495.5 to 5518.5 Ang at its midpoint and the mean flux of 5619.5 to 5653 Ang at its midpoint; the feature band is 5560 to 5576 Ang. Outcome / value 0.04 mag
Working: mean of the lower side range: 15.9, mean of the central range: 15.2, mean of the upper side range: 15.6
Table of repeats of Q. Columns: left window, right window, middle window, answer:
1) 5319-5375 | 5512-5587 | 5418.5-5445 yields -0.03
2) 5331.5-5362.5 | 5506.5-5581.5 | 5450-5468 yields -0.03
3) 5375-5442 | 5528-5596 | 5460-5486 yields -0.01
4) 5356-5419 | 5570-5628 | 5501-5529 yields -0.01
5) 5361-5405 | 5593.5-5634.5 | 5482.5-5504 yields -0.01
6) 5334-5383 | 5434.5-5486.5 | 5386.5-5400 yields 0.01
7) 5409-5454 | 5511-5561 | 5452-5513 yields 0.01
